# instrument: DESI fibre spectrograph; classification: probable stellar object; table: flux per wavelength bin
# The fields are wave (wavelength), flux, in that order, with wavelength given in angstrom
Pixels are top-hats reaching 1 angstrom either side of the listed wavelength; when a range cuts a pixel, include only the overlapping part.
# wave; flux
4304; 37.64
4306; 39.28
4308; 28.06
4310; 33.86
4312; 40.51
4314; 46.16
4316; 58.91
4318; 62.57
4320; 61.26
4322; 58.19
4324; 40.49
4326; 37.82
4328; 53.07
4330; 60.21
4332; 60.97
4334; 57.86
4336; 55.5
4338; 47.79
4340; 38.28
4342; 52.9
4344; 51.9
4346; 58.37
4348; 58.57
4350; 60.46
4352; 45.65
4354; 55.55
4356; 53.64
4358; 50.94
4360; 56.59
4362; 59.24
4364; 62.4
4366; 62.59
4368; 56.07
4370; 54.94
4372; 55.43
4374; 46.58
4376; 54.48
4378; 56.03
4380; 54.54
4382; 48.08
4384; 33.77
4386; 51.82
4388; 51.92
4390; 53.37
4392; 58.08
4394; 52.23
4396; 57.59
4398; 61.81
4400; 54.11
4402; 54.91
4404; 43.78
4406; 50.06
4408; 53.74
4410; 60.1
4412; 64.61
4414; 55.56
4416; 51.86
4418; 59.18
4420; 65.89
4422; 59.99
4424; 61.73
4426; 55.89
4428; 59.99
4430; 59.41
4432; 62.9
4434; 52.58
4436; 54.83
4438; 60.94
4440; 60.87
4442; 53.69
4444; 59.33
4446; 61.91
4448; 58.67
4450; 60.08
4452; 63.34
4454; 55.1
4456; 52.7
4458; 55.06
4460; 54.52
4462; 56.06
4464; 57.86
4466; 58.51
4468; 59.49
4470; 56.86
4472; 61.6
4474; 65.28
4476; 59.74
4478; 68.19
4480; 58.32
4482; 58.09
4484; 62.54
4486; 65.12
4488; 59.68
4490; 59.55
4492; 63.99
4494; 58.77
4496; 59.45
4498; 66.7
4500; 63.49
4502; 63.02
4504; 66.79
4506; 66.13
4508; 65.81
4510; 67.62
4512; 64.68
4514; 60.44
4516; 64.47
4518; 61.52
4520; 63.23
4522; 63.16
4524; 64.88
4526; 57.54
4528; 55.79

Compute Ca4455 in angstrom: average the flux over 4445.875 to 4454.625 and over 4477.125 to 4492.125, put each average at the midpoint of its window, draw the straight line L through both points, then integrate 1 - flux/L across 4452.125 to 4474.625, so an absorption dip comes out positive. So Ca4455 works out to 1.1 angstrom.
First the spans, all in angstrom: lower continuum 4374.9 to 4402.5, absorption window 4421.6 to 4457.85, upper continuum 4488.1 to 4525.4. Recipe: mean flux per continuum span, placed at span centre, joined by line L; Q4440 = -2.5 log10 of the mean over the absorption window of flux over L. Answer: -0.02 mag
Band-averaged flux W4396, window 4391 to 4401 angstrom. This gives 56.8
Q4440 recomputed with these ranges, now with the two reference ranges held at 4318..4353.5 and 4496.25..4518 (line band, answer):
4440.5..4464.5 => 0.06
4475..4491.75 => 0.03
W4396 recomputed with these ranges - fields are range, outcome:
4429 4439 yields 58.1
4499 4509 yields 65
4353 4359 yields 53.4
